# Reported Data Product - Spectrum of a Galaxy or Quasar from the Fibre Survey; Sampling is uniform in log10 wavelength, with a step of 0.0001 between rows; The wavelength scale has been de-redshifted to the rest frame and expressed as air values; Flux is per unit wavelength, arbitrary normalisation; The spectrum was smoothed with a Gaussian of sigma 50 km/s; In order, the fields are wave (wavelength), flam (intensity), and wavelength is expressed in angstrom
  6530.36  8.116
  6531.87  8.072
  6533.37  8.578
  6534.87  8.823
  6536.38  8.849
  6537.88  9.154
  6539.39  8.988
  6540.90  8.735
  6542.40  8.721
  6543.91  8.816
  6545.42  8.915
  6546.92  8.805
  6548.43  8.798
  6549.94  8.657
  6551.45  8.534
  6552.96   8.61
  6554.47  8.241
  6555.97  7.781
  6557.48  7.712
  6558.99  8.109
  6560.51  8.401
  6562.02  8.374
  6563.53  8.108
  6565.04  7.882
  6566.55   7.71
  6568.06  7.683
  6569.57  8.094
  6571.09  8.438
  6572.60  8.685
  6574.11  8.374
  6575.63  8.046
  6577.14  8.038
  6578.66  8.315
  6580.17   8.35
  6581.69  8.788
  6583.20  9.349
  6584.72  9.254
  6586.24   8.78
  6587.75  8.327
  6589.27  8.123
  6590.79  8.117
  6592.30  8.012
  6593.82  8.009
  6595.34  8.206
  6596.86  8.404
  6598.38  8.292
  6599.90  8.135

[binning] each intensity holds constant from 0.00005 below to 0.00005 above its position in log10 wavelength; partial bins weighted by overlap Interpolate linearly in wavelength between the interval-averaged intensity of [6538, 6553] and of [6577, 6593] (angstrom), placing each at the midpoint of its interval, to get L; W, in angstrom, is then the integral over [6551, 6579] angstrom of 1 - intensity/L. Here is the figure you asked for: 1.58 angstrom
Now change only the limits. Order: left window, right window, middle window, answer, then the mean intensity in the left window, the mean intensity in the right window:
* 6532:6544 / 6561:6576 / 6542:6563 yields 0.09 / 8.8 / 8.15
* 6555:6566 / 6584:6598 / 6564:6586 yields -0.44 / 8.05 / 8.35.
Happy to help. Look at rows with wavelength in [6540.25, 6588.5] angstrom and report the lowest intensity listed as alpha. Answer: 7.683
